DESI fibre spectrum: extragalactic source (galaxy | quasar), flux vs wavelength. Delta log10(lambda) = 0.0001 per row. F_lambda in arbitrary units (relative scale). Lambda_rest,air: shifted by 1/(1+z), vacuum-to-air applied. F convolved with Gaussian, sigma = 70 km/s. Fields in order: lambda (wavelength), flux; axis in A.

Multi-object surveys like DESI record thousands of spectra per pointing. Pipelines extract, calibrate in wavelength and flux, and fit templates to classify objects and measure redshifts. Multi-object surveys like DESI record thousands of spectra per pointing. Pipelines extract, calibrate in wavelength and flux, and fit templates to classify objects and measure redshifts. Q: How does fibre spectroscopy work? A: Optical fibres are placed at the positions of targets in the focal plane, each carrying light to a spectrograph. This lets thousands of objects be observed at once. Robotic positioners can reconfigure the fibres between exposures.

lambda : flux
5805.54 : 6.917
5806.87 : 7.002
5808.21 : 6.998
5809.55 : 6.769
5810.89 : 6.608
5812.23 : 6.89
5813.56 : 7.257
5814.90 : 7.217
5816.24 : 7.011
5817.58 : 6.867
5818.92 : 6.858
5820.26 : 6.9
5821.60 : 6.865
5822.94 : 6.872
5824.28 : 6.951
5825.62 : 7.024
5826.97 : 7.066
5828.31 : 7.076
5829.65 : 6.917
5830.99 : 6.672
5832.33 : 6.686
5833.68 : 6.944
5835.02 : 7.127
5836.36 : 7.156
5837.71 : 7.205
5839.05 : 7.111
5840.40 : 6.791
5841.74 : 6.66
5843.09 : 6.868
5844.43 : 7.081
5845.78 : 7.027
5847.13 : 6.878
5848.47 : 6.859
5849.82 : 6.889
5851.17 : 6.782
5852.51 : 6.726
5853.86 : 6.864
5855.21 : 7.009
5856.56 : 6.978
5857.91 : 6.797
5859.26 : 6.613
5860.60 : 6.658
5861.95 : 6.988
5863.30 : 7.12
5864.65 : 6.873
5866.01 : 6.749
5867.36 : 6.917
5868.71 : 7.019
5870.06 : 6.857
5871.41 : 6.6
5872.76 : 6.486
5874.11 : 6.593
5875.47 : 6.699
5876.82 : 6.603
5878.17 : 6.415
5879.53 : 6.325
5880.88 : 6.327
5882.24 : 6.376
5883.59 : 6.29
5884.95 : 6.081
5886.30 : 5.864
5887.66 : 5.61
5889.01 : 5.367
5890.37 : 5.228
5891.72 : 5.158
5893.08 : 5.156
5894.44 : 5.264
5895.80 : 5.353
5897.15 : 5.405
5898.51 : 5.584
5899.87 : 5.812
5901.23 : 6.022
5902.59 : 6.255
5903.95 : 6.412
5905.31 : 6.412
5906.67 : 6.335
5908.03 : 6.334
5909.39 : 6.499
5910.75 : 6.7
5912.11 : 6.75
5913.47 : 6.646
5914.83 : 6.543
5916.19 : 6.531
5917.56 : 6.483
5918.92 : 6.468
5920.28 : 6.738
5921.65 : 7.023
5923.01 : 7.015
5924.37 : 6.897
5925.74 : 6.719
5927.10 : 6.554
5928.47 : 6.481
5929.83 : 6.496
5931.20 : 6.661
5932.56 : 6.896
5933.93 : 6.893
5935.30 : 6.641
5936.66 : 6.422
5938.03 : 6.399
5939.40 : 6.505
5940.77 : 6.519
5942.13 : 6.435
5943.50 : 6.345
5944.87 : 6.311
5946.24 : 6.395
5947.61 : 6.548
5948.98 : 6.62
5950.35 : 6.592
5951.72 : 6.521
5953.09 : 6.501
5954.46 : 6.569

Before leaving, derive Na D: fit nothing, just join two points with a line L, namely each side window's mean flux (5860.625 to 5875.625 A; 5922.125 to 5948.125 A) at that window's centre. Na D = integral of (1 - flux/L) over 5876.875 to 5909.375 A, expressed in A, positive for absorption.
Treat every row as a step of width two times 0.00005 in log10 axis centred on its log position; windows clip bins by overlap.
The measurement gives 3.9 A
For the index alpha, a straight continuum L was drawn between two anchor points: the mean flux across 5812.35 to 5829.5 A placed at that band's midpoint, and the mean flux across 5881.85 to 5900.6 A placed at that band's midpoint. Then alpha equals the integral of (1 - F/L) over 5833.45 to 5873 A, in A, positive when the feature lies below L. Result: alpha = -3.4 A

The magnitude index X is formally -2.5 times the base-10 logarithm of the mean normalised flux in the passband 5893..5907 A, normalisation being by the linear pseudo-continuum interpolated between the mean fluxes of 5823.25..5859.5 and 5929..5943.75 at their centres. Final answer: 0.15 mag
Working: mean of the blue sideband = 6.92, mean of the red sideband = 6.57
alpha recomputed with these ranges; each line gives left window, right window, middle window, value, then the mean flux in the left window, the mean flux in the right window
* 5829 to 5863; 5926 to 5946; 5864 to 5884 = 0.5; 6.89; 6.54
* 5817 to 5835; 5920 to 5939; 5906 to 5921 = 0.4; 6.91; 6.7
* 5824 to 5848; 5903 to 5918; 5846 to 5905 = 3.3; 6.96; 6.51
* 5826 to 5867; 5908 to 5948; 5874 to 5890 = 1.4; 6.91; 6.6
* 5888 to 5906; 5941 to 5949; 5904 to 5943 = -3.4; 5.65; 6.43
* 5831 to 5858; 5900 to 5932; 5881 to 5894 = 1.9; 6.92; 6.55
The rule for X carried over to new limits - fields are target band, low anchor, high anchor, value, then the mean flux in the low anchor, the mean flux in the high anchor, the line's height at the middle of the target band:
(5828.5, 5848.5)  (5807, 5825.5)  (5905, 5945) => -0.01 mag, 6.93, 6.59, 6.86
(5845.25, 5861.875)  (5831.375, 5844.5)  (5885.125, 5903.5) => -0.05 mag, 6.95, 5.57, 6.57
